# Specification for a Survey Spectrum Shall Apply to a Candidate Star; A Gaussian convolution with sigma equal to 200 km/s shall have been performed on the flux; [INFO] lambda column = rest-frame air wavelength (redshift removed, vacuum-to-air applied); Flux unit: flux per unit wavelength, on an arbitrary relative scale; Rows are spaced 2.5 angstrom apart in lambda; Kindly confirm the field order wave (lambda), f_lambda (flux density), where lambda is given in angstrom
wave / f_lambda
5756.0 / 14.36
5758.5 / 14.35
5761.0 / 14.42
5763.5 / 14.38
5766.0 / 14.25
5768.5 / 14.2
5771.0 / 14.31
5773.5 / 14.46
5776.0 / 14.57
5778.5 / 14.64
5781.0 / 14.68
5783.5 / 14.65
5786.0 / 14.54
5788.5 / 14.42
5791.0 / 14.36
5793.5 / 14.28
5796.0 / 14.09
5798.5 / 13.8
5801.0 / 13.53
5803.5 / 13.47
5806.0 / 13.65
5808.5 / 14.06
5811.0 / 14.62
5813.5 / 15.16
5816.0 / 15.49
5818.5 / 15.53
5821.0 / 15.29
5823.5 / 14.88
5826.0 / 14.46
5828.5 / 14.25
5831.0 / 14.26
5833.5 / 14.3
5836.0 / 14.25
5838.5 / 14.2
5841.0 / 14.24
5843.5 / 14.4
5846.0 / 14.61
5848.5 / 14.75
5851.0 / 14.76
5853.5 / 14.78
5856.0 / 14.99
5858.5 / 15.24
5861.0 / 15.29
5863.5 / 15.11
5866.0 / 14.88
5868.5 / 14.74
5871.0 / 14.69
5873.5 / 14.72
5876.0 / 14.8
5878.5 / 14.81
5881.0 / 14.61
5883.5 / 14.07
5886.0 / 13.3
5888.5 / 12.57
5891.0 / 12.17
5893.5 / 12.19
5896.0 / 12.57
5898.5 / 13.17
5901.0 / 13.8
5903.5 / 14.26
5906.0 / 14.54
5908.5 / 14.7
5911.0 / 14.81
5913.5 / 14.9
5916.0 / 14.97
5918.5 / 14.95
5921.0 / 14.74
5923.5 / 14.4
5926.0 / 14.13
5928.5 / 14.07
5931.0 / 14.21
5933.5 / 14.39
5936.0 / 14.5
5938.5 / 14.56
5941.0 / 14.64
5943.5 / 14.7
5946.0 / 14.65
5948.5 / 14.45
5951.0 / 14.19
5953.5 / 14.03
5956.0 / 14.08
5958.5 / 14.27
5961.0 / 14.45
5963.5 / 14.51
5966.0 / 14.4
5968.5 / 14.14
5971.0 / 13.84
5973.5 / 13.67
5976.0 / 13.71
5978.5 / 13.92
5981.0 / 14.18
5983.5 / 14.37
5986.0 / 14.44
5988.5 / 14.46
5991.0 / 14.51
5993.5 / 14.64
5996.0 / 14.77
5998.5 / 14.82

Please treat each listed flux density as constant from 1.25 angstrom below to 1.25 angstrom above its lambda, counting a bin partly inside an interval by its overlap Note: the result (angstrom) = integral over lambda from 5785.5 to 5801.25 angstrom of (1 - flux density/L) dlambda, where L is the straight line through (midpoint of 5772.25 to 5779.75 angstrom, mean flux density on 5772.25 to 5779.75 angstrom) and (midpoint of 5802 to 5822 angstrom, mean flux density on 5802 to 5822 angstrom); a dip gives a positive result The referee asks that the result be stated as 0.5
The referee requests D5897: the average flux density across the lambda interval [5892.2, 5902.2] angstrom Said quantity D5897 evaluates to 12.9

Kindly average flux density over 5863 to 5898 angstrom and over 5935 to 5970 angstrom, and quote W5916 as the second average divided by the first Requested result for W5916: 1.04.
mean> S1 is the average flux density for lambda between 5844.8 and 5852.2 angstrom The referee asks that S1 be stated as 14.7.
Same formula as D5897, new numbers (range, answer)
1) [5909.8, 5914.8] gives 14.9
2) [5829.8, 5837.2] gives 14.3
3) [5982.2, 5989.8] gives 14.4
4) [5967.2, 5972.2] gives 14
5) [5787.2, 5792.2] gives 14.4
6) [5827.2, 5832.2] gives 14.3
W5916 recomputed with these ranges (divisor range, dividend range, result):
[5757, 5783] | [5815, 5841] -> 1.02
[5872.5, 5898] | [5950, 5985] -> 1.04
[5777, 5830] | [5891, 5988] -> 0.98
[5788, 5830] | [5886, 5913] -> 0.94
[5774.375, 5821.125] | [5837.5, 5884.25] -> 1.02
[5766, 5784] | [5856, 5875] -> 1.03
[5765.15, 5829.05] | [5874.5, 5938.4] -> 0.97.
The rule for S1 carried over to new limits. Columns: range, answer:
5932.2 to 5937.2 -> 14.4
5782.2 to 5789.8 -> 14.5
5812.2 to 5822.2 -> 15.4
